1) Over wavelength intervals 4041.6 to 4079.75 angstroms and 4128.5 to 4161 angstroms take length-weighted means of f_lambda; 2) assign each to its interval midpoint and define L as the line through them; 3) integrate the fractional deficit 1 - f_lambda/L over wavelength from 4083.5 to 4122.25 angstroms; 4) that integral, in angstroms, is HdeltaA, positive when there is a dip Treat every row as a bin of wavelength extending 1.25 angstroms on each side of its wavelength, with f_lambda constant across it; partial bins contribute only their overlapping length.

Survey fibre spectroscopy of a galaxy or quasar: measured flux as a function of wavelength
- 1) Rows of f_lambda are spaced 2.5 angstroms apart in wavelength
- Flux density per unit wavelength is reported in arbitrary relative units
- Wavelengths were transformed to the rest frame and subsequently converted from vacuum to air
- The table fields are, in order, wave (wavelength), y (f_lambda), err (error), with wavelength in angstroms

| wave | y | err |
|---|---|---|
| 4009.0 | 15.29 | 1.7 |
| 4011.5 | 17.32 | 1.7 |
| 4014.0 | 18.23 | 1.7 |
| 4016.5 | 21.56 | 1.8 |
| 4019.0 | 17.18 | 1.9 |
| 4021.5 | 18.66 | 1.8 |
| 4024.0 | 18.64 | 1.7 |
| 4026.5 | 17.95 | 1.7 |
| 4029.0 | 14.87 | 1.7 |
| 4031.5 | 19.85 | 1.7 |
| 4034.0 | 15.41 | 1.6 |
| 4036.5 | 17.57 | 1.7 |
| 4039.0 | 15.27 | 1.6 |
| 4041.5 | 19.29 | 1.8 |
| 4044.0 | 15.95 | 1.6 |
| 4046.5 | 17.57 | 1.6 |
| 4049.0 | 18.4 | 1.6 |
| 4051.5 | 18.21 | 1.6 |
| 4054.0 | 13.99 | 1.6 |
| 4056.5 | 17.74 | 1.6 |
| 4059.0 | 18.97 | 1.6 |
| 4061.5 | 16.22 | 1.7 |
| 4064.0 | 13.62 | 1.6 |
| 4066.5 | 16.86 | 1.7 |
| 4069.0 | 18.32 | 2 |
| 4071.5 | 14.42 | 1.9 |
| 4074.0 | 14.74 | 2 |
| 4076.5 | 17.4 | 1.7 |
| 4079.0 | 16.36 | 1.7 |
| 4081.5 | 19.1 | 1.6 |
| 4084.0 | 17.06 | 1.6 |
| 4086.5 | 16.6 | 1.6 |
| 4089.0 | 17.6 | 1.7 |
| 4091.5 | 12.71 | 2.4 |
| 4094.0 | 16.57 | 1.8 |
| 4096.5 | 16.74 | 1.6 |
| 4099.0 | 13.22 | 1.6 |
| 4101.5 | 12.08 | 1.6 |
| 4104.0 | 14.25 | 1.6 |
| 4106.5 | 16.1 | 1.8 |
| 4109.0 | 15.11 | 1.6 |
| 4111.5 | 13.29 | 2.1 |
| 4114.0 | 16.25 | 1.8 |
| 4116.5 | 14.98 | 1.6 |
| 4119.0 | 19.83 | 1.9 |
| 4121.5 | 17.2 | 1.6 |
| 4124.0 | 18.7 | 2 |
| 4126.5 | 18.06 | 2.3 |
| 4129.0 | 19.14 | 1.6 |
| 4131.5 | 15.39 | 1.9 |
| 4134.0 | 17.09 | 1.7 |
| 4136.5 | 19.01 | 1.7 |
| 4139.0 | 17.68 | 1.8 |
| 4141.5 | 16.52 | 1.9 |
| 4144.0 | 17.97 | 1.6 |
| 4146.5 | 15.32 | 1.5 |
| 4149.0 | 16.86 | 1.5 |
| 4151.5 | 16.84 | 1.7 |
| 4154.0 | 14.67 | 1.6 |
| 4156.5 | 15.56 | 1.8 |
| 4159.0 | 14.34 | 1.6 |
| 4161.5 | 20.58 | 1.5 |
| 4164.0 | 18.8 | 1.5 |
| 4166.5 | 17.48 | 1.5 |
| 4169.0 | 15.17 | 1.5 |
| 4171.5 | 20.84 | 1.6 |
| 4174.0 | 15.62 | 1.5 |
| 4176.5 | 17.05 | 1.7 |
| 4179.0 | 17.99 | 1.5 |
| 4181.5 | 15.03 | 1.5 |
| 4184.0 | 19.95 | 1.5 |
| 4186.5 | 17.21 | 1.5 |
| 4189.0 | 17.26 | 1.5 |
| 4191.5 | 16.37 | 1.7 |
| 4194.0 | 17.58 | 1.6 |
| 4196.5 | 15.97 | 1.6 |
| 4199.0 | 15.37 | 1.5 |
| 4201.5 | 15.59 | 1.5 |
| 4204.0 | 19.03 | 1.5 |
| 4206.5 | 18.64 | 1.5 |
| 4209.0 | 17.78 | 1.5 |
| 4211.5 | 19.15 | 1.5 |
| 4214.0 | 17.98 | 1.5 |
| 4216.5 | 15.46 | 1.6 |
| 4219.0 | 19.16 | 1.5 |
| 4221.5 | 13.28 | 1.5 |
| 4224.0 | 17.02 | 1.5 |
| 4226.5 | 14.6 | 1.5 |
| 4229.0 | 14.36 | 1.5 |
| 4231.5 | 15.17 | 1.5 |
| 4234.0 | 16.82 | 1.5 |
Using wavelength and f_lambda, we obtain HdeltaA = 2.6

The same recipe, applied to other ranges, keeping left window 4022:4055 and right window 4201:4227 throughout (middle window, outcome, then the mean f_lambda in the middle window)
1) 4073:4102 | 2.1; 16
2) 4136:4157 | 0.6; 16.7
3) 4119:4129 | -0.7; 18.4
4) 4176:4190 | -0.2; 17.4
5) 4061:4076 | 1.3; 15.8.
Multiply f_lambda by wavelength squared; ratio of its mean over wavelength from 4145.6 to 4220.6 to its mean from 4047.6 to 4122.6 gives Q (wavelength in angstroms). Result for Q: 1.12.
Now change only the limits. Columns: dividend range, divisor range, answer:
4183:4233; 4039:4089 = 1.07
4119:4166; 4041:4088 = 1.07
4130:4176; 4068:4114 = 1.12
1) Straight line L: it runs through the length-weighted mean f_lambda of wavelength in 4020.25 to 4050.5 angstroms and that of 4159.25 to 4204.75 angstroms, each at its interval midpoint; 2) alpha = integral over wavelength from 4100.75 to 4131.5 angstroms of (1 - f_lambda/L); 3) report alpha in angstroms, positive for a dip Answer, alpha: 1.92 angstroms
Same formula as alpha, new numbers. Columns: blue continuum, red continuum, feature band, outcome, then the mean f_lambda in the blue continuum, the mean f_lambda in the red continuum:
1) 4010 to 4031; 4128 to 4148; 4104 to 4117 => 1.76 angstroms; 18.1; 17.2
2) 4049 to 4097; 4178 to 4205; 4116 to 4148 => -1.41 angstroms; 16.5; 17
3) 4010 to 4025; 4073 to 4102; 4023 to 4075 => 1.58 angstroms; 18.5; 16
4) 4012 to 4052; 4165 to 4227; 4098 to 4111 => 2.49 angstroms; 17.8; 17.1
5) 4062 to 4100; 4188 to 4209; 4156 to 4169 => -0.39 angstroms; 16.1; 17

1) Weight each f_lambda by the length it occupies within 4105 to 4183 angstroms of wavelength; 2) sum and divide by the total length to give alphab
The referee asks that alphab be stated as 16.9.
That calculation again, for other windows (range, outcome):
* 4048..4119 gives 16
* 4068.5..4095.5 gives 16.4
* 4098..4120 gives 15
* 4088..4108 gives 14.9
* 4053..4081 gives 16.3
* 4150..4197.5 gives 17.1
